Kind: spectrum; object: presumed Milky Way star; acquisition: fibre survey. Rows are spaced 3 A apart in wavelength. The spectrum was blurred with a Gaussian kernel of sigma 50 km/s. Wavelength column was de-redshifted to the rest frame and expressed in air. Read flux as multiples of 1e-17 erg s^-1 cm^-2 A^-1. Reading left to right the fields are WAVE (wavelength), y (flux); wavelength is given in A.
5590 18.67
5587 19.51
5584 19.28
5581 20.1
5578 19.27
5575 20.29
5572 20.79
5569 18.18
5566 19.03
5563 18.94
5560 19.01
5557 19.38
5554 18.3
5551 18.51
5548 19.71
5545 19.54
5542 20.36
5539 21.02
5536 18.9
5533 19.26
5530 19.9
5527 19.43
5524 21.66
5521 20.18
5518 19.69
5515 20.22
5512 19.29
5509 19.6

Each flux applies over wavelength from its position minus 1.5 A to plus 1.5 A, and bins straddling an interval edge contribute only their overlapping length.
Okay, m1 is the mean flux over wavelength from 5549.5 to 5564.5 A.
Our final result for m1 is 18.8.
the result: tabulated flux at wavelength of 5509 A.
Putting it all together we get 19.6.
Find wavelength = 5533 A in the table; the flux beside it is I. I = 19.26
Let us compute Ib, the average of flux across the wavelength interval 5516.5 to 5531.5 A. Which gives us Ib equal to 20.2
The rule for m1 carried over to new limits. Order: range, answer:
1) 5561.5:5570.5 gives 18.7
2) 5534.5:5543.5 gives 20.1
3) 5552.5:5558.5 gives 18.8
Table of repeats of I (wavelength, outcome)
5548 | 19.71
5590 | 18.67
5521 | 20.18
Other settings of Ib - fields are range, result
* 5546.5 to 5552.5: 19.1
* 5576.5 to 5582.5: 19.7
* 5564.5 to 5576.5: 19.6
